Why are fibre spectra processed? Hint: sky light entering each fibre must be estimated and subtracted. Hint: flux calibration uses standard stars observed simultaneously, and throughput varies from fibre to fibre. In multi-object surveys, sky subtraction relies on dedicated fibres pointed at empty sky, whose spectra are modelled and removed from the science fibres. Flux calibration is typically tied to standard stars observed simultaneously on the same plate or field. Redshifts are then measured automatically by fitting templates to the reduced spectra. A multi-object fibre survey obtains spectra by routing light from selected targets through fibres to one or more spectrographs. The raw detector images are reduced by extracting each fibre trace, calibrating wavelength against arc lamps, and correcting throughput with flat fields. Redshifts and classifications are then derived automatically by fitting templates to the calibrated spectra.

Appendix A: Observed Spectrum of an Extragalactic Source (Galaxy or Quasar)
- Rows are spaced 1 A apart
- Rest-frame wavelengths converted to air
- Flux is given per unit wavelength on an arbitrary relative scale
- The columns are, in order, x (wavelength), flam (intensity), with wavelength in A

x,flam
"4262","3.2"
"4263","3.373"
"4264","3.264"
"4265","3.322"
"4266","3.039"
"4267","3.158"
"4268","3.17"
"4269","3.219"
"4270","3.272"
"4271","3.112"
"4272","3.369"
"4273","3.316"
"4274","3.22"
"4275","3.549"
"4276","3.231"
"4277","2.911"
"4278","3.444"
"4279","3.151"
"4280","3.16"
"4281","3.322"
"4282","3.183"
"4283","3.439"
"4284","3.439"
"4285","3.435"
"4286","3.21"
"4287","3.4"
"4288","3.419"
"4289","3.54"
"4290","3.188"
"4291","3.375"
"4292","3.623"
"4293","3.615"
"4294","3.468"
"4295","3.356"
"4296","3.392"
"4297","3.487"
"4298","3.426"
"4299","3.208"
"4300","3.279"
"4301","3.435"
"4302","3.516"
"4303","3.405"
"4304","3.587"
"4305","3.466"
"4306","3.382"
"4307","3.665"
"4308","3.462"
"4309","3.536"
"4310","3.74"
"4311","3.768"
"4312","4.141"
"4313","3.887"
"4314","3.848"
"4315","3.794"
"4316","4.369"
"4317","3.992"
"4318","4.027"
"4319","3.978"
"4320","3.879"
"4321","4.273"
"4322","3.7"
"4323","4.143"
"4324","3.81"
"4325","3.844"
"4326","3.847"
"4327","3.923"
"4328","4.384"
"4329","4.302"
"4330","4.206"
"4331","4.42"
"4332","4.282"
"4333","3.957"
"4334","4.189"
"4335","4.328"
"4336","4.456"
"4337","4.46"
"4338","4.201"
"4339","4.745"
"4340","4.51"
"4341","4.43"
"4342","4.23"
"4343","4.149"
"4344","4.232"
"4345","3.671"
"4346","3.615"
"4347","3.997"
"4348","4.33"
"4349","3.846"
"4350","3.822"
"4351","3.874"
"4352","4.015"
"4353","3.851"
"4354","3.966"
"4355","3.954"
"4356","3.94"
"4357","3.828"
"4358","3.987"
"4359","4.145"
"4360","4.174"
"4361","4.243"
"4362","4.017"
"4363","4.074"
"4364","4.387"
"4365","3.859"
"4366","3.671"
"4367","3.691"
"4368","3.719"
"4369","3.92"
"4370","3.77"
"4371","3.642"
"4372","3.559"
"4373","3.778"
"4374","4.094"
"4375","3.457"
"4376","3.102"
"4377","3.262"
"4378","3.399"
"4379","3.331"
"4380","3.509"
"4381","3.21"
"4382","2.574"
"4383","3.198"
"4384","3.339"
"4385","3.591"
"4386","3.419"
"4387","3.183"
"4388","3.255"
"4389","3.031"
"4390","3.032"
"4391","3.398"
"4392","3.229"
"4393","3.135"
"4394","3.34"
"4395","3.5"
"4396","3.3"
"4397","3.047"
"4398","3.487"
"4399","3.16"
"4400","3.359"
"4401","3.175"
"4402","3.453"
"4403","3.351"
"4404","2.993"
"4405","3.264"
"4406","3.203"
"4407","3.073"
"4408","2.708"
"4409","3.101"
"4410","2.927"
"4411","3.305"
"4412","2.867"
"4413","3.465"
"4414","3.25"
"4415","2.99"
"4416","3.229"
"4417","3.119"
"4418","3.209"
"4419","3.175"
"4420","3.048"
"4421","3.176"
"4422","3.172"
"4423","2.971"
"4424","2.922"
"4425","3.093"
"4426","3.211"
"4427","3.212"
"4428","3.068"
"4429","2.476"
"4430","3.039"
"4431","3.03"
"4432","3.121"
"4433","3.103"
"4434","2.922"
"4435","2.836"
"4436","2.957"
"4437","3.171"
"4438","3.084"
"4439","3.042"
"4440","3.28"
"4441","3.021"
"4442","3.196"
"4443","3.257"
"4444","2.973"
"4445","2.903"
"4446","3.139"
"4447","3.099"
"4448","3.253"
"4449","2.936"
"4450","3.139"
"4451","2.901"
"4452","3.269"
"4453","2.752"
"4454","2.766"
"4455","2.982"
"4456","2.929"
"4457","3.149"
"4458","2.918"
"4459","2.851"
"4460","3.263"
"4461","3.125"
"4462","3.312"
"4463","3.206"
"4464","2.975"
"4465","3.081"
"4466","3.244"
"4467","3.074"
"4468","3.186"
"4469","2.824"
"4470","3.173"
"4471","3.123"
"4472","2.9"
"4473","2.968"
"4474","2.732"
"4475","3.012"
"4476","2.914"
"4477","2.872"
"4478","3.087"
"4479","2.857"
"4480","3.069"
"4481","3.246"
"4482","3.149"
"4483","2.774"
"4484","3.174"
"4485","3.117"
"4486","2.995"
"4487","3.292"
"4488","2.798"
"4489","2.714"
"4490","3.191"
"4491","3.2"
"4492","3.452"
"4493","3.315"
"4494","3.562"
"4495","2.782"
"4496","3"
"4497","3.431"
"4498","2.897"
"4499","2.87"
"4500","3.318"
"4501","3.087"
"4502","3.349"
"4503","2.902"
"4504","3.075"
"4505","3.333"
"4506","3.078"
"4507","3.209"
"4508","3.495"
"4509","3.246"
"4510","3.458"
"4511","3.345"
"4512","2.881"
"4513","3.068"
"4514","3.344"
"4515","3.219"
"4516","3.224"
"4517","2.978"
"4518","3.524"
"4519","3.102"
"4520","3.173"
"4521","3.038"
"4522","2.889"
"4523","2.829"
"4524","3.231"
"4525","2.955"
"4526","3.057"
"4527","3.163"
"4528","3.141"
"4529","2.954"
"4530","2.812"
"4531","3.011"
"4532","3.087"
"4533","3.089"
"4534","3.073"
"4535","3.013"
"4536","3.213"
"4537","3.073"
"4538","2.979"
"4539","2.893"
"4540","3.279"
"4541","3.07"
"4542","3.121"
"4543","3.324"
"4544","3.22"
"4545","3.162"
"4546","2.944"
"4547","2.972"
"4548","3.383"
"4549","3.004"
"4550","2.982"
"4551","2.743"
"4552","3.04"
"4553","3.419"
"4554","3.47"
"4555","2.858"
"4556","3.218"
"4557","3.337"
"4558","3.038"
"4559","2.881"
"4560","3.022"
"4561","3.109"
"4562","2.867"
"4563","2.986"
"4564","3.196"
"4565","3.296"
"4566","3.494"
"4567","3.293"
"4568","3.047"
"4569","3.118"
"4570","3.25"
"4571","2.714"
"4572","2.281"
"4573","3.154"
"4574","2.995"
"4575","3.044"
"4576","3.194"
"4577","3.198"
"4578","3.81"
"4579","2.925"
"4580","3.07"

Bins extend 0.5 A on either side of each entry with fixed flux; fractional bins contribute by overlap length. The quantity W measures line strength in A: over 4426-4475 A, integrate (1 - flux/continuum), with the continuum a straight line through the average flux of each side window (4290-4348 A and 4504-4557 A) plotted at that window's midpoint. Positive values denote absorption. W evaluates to 5.3 A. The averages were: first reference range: 3.88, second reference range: 3.12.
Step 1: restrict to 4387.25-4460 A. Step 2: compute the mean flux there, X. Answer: 3.11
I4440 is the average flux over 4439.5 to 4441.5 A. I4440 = 3.15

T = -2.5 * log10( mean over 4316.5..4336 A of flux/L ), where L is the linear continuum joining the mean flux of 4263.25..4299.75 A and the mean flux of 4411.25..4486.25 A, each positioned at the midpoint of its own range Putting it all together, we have -0.25 mag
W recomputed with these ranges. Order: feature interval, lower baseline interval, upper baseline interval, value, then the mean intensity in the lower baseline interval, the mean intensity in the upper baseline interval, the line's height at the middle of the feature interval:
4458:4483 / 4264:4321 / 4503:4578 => 1.3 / 3.48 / 3.11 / 3.21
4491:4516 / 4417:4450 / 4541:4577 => -0.9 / 3.07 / 3.09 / 3.08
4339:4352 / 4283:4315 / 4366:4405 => -2.5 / 3.51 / 3.37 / 3.44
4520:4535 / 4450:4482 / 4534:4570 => 0.3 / 3.03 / 3.12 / 3.09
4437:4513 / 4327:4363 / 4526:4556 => 7.7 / 4.13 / 3.09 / 3.44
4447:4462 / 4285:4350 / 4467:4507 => 0.9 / 3.85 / 3.07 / 3.22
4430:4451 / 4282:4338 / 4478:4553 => 1.7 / 3.76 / 3.11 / 3.35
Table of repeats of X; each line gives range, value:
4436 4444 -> 3.13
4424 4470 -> 3.05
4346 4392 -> 3.67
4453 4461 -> 2.97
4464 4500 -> 3.06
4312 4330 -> 4.01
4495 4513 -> 3.16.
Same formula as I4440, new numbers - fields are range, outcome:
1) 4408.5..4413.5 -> 3.13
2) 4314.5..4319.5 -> 4.03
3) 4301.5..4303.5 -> 3.46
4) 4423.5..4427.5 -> 3.11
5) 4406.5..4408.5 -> 2.89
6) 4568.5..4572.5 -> 2.84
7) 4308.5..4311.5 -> 3.68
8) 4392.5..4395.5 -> 3.32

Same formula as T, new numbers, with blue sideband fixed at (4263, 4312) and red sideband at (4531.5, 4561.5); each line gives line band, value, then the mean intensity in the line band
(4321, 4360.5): -0.229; 4.1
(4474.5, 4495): 0.029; 3.08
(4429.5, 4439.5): 0.066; 3.03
